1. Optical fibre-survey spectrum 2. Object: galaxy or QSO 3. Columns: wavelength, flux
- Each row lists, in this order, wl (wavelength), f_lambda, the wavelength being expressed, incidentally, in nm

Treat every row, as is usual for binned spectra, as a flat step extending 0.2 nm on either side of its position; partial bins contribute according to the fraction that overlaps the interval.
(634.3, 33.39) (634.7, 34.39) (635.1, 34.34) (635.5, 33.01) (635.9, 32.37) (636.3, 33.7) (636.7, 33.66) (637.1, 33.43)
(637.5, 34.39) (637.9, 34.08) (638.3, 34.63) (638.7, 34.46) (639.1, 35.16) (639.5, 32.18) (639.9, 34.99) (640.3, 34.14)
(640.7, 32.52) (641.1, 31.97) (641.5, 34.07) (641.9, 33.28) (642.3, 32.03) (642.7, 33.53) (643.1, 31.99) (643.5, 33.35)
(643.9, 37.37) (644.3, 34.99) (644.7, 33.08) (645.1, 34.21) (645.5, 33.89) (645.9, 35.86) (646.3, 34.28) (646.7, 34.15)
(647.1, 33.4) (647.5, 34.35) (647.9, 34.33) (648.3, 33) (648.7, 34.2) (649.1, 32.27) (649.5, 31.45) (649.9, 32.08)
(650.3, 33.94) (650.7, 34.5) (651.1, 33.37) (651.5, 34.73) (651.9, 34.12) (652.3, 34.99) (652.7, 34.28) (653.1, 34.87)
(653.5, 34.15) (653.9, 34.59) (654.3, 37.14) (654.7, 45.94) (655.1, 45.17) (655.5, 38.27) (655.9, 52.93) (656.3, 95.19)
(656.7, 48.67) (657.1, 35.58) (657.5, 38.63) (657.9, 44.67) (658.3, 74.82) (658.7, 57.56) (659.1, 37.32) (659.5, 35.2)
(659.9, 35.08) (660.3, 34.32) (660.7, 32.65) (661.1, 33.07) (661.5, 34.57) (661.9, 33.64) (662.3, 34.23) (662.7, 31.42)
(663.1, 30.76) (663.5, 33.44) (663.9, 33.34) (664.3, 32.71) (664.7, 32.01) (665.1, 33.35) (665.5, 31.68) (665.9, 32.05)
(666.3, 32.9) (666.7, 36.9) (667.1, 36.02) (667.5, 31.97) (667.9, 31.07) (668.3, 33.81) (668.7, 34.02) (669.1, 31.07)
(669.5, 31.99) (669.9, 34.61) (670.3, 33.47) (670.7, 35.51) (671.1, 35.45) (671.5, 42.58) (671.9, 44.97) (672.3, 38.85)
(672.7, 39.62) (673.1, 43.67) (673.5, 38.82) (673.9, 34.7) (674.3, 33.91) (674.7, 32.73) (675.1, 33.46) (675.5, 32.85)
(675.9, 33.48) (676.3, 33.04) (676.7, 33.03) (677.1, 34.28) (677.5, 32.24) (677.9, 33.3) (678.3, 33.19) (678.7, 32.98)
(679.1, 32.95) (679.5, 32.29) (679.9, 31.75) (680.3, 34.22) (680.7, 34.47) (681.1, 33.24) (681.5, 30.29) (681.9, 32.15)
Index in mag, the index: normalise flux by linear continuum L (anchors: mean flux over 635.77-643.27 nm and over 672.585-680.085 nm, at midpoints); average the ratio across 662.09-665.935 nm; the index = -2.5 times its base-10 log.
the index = 0.049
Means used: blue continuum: 33.5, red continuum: 34.3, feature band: 32.5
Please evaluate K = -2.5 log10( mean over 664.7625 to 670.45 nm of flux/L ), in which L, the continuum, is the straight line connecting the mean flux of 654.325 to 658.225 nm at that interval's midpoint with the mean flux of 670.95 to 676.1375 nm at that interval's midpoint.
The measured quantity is 0.24 mag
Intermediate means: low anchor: 49.7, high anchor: 37.3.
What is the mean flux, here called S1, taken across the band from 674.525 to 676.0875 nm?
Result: 33.1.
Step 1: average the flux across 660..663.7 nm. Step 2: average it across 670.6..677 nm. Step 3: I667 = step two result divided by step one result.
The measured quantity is 1.1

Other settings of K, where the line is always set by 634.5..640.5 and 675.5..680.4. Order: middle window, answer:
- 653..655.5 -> -0.16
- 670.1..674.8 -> -0.15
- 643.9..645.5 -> -0.02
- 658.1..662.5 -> -0.20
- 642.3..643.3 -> 0.04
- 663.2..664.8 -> 0.02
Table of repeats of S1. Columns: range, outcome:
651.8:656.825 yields 44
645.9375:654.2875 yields 34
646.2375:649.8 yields 33.4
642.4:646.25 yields 34.2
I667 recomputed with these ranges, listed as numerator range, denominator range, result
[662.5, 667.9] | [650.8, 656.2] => 0.84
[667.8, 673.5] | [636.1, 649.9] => 1.09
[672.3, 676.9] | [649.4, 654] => 1.05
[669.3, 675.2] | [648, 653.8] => 1.10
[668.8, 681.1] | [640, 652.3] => 1.04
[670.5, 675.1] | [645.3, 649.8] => 1.13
